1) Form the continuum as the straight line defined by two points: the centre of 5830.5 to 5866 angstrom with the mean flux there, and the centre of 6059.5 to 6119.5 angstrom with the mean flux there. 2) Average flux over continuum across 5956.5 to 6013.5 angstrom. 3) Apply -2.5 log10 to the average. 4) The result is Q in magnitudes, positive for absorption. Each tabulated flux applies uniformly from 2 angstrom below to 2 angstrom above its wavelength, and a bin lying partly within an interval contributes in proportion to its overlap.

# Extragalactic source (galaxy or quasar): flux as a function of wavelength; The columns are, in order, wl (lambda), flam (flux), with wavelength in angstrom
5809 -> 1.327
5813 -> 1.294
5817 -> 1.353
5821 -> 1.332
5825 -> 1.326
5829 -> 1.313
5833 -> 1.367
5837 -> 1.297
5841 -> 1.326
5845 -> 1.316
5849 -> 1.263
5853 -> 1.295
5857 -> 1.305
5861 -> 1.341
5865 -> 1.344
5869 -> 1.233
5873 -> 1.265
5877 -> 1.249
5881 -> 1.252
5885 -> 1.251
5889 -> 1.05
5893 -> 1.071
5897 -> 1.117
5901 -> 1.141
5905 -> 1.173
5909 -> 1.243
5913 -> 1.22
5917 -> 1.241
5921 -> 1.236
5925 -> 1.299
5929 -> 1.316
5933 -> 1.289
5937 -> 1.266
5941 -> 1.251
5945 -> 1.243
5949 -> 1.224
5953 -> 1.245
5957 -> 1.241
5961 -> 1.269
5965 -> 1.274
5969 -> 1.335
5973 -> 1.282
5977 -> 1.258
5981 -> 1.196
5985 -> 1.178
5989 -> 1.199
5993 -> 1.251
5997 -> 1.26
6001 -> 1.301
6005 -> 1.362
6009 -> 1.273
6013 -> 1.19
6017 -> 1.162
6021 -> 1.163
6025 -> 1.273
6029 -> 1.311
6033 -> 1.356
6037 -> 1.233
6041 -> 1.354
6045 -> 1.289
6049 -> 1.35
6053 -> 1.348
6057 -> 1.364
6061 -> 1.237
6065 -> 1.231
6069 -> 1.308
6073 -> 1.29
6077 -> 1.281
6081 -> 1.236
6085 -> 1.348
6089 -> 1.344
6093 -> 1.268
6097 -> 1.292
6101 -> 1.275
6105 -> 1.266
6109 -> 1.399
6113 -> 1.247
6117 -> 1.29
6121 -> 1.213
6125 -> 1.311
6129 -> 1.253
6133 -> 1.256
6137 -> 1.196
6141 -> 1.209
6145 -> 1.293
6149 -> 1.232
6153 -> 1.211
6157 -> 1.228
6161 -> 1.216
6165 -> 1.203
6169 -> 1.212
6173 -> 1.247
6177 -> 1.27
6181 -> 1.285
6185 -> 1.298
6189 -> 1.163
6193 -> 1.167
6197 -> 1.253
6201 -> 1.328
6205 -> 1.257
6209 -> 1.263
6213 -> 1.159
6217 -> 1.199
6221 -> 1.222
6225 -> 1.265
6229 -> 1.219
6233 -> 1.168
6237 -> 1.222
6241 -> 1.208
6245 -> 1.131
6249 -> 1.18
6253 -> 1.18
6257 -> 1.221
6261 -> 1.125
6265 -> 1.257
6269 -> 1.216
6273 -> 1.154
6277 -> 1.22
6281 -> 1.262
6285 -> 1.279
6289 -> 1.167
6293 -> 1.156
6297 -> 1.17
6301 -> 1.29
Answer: 0.03 mag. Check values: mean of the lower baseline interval 1.32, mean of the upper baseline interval 1.29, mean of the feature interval 1.26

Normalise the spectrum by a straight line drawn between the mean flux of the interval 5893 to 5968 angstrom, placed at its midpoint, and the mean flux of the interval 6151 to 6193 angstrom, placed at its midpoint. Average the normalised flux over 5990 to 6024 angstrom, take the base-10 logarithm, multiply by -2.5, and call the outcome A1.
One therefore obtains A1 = -0.01 mag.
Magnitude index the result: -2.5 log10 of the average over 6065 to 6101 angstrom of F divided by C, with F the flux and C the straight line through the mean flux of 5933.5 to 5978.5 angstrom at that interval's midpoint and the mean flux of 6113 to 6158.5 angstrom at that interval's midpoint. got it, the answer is -0.03 mag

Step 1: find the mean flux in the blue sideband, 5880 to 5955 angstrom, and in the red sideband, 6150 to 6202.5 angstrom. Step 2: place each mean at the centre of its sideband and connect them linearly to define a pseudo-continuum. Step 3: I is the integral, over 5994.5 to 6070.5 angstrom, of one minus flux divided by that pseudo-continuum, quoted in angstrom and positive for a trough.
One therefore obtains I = -3.5 angstrom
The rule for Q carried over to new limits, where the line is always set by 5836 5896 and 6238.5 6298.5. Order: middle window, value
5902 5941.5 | 0.00 mag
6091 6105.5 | -0.05 mag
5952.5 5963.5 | -0.01 mag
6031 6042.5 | -0.07 mag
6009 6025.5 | 0.03 mag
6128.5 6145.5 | -0.02 mag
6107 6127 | -0.06 mag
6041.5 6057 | -0.09 mag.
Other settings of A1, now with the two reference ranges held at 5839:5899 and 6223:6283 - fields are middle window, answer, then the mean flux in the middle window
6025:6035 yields -0.08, 1.32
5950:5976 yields -0.03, 1.27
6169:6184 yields -0.05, 1.26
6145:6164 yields -0.01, 1.23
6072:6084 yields -0.05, 1.27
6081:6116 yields -0.07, 1.3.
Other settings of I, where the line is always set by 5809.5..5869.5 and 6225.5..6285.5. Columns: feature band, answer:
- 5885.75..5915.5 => 3.4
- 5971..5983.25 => 0.3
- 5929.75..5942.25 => 0.1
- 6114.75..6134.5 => -0.4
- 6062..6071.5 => -0.1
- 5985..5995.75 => 0.5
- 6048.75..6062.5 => -0.7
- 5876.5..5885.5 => 0.4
